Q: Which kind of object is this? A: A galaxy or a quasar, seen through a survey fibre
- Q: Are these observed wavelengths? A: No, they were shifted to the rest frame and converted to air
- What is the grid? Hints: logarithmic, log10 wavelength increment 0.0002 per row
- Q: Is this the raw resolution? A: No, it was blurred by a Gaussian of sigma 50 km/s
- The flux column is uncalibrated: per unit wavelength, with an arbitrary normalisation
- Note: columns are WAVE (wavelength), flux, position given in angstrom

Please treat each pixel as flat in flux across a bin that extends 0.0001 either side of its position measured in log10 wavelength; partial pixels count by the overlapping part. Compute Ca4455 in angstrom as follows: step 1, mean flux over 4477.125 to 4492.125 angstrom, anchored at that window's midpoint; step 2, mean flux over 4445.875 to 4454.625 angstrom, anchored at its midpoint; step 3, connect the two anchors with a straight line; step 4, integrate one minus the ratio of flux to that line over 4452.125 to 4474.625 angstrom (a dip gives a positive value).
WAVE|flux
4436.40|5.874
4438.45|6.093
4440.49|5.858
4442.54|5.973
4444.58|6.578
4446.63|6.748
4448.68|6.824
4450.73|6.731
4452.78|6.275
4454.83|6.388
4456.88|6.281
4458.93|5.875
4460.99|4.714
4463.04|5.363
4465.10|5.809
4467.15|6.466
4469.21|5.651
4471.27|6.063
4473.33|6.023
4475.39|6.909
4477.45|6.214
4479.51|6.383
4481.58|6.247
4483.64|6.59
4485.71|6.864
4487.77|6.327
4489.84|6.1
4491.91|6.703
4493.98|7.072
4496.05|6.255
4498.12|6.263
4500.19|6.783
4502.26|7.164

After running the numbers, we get 2.2 angstrom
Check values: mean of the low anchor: 6.62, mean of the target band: 5.91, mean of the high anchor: 6.42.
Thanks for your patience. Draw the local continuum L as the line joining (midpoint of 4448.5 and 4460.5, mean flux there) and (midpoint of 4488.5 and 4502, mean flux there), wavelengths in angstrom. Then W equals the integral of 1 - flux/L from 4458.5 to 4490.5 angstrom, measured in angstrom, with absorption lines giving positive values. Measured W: 1.6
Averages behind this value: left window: 6.29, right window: 6.56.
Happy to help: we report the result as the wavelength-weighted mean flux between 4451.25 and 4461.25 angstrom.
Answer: 6.04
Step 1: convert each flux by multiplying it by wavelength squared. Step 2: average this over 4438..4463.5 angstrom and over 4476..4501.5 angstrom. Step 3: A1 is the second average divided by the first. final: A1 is 1.08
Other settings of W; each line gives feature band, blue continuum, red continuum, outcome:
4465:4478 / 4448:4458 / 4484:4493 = 0.6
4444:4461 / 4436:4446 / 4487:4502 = -0.4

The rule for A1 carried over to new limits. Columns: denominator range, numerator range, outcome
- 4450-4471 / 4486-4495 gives 1.12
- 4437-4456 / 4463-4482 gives 0.98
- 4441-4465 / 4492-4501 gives 1.10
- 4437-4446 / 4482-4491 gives 1.07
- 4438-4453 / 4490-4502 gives 1.06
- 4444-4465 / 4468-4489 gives 1.04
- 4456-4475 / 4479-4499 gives 1.12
